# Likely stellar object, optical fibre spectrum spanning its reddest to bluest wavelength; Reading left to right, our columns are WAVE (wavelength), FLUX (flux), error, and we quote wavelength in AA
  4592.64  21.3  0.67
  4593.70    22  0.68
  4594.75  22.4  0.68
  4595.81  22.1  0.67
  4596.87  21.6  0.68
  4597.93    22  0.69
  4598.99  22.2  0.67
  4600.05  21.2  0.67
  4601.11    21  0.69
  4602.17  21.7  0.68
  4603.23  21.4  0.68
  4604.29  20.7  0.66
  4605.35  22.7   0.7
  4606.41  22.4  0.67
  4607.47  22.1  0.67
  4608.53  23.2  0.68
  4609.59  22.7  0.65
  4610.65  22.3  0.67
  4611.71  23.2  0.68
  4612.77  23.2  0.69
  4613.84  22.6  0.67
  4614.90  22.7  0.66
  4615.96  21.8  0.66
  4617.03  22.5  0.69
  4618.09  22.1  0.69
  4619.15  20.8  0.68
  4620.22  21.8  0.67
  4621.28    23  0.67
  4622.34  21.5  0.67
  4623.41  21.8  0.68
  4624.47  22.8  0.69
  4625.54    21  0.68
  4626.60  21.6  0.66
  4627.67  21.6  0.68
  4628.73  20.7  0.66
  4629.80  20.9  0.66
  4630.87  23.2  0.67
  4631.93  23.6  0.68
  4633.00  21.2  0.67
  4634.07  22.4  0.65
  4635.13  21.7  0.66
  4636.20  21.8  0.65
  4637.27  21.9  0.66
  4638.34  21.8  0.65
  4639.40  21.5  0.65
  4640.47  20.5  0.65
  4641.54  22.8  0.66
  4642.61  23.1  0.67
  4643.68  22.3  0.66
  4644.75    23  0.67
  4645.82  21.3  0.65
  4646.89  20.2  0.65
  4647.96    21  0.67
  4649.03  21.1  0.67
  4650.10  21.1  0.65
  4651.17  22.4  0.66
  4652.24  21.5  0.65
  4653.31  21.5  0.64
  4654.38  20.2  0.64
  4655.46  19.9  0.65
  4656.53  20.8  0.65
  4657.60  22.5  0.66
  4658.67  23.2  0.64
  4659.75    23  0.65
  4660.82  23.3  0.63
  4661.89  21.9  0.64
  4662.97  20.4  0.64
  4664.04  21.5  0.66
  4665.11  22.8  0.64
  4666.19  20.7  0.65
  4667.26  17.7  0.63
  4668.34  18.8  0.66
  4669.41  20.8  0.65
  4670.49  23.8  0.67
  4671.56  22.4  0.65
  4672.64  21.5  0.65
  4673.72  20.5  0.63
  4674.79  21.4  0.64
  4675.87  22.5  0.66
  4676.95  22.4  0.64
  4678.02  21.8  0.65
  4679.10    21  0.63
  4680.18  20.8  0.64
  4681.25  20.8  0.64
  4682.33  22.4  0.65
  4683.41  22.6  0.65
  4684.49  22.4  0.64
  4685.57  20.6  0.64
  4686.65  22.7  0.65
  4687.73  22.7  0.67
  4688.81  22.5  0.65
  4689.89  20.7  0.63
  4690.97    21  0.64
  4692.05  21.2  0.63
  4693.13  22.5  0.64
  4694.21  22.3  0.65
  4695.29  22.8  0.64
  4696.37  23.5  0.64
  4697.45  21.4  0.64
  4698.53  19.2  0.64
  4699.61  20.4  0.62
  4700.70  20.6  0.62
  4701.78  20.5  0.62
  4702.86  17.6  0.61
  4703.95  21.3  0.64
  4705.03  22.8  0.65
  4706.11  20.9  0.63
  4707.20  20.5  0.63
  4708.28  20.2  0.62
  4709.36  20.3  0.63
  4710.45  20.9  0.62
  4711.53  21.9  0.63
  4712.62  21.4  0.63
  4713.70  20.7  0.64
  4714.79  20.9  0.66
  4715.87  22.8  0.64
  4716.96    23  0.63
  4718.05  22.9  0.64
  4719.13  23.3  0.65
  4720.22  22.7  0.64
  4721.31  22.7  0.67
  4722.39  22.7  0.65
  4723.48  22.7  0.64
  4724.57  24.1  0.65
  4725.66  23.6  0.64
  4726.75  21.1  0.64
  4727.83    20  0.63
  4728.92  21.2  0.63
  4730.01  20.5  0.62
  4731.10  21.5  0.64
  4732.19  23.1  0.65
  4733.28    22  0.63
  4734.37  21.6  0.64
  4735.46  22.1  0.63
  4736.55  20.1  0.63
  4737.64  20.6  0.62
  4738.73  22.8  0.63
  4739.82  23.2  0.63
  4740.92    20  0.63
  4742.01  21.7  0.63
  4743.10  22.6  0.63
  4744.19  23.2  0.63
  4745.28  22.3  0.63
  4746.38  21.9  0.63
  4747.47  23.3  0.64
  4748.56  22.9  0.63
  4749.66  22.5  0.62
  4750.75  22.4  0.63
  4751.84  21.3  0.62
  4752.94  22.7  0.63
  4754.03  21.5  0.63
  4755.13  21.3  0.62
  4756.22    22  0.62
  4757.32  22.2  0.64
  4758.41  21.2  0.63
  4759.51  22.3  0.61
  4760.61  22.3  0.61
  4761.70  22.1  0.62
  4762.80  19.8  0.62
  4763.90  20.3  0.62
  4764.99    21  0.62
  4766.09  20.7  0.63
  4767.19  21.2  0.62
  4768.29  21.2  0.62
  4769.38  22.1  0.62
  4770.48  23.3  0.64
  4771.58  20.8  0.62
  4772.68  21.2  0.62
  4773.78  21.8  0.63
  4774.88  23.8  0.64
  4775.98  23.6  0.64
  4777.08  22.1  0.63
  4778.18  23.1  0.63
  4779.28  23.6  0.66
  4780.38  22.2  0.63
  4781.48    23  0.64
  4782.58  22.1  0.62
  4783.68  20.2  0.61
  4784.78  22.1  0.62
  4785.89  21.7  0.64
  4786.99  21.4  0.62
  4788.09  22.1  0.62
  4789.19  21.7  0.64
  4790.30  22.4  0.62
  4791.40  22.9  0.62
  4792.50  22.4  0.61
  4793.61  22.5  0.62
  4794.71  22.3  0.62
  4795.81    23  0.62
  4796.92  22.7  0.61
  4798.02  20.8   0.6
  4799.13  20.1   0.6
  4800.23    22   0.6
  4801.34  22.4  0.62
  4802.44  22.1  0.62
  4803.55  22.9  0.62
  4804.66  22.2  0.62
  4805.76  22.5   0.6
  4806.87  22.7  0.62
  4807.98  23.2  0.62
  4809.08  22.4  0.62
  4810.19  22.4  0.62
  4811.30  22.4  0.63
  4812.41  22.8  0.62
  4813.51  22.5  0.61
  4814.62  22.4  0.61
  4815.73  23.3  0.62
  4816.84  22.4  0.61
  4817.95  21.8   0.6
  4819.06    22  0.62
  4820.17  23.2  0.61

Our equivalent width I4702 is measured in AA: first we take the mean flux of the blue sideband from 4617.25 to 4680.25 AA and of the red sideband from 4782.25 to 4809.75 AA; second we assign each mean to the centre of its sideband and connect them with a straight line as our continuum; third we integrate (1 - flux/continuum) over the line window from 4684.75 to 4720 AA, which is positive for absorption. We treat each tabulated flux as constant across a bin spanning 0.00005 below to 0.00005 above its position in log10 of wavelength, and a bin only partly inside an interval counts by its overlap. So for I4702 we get 0.6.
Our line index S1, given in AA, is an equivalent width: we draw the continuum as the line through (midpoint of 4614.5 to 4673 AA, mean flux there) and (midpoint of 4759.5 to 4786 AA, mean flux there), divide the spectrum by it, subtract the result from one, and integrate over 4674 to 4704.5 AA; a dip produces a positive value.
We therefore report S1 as 0.4 AA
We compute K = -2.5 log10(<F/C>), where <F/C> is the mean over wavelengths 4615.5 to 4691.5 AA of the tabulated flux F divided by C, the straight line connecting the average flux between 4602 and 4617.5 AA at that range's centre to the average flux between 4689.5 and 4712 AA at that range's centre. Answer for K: 0.00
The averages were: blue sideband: 22.4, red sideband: 21.1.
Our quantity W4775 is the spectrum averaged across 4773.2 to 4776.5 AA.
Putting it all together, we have 23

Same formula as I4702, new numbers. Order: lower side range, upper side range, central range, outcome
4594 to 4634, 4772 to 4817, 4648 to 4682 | 1.1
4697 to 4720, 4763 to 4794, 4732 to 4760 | -0.5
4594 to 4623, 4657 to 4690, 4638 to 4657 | 0.4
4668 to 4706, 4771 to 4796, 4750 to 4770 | 0.5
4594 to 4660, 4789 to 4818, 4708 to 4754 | 0.4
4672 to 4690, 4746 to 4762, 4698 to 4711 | 0.9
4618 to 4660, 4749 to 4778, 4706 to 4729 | -0.1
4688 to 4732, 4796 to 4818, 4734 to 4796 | 0.0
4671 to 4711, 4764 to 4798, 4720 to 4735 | -0.3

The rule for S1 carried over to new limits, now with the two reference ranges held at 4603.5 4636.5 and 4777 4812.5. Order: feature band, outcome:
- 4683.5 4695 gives 0.1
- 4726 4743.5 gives 0.5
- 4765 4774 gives 0.3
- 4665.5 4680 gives 0.6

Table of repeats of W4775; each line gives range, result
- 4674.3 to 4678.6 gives 22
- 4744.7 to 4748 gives 22.5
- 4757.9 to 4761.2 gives 21.9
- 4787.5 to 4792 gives 22.3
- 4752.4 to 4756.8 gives 21.9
